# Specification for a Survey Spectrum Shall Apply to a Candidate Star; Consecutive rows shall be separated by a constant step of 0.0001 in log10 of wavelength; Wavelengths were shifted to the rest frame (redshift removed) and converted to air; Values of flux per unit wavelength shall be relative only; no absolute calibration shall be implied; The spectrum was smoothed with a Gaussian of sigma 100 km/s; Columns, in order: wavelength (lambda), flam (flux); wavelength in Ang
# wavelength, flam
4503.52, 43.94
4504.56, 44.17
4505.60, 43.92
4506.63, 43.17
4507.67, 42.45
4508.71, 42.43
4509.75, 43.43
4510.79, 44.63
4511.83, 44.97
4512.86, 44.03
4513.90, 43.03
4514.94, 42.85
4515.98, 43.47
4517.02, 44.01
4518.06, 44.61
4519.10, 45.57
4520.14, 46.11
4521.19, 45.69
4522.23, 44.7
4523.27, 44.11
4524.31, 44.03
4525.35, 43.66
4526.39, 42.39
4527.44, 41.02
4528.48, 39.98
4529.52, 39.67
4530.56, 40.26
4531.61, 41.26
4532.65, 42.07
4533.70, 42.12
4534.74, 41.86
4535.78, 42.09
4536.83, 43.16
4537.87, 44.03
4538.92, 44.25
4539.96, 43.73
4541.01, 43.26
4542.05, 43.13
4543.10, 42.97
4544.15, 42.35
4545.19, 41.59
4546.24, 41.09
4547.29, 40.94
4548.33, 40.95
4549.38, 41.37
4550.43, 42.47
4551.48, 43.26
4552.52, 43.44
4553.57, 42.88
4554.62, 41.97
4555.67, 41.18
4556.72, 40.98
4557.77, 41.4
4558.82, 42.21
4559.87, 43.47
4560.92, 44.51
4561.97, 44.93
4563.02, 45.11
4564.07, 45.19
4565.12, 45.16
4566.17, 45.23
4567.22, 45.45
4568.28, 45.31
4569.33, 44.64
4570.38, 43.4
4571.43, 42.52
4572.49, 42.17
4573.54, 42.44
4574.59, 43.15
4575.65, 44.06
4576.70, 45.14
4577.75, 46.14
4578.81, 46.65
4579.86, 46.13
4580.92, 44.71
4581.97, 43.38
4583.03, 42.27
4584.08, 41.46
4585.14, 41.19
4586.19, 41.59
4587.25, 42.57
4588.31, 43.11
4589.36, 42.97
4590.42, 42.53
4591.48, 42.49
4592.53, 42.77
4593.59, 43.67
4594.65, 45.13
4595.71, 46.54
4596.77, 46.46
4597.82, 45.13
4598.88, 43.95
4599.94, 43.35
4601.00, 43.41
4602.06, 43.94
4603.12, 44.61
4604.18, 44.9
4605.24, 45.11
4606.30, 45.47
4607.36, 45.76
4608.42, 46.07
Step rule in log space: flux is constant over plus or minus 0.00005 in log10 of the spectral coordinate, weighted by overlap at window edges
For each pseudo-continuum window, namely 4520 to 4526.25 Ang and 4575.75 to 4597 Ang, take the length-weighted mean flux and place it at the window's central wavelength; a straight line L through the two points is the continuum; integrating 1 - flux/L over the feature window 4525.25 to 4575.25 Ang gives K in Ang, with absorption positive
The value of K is 1.64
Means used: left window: 44.5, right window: 43.8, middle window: 42.7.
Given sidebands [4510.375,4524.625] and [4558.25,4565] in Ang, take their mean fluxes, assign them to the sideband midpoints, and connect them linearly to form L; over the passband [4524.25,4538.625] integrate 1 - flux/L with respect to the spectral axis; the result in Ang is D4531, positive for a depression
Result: 0.8 Ang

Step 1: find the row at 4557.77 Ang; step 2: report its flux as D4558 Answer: 41.4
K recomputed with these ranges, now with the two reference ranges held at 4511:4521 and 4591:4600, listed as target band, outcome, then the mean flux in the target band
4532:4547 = 0.6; 42.6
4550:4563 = 0.5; 42.8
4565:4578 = 0.1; 44.2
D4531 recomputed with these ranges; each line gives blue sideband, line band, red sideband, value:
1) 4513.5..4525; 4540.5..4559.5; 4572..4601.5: 0.9 Ang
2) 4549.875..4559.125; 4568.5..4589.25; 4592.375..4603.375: 0.0 Ang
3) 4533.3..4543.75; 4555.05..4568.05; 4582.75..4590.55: -0.3 Ang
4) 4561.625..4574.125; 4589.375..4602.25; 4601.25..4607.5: 0.2 Ang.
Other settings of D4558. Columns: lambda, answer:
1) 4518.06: 44.61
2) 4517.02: 44.01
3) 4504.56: 44.17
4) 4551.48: 43.26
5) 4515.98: 43.47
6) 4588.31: 43.11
